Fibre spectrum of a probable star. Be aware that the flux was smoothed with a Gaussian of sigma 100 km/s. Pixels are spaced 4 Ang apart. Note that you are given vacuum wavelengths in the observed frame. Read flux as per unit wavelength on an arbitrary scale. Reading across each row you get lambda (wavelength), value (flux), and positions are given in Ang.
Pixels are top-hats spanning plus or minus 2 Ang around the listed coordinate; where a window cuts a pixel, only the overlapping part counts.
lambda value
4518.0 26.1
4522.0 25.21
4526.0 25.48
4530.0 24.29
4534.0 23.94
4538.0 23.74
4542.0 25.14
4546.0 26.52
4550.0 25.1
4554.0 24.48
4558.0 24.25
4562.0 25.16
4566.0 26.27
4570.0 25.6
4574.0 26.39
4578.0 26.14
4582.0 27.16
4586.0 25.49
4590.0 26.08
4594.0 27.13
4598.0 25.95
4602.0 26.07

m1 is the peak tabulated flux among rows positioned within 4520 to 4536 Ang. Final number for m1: 25.48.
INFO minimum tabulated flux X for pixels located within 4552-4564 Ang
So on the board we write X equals 24.25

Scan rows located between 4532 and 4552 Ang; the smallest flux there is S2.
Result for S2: 23.74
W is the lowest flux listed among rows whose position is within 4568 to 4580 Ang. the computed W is 25.6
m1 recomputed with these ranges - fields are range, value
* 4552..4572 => 26.27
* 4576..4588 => 27.16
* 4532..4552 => 26.52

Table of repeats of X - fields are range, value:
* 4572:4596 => 25.49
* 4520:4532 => 24.29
